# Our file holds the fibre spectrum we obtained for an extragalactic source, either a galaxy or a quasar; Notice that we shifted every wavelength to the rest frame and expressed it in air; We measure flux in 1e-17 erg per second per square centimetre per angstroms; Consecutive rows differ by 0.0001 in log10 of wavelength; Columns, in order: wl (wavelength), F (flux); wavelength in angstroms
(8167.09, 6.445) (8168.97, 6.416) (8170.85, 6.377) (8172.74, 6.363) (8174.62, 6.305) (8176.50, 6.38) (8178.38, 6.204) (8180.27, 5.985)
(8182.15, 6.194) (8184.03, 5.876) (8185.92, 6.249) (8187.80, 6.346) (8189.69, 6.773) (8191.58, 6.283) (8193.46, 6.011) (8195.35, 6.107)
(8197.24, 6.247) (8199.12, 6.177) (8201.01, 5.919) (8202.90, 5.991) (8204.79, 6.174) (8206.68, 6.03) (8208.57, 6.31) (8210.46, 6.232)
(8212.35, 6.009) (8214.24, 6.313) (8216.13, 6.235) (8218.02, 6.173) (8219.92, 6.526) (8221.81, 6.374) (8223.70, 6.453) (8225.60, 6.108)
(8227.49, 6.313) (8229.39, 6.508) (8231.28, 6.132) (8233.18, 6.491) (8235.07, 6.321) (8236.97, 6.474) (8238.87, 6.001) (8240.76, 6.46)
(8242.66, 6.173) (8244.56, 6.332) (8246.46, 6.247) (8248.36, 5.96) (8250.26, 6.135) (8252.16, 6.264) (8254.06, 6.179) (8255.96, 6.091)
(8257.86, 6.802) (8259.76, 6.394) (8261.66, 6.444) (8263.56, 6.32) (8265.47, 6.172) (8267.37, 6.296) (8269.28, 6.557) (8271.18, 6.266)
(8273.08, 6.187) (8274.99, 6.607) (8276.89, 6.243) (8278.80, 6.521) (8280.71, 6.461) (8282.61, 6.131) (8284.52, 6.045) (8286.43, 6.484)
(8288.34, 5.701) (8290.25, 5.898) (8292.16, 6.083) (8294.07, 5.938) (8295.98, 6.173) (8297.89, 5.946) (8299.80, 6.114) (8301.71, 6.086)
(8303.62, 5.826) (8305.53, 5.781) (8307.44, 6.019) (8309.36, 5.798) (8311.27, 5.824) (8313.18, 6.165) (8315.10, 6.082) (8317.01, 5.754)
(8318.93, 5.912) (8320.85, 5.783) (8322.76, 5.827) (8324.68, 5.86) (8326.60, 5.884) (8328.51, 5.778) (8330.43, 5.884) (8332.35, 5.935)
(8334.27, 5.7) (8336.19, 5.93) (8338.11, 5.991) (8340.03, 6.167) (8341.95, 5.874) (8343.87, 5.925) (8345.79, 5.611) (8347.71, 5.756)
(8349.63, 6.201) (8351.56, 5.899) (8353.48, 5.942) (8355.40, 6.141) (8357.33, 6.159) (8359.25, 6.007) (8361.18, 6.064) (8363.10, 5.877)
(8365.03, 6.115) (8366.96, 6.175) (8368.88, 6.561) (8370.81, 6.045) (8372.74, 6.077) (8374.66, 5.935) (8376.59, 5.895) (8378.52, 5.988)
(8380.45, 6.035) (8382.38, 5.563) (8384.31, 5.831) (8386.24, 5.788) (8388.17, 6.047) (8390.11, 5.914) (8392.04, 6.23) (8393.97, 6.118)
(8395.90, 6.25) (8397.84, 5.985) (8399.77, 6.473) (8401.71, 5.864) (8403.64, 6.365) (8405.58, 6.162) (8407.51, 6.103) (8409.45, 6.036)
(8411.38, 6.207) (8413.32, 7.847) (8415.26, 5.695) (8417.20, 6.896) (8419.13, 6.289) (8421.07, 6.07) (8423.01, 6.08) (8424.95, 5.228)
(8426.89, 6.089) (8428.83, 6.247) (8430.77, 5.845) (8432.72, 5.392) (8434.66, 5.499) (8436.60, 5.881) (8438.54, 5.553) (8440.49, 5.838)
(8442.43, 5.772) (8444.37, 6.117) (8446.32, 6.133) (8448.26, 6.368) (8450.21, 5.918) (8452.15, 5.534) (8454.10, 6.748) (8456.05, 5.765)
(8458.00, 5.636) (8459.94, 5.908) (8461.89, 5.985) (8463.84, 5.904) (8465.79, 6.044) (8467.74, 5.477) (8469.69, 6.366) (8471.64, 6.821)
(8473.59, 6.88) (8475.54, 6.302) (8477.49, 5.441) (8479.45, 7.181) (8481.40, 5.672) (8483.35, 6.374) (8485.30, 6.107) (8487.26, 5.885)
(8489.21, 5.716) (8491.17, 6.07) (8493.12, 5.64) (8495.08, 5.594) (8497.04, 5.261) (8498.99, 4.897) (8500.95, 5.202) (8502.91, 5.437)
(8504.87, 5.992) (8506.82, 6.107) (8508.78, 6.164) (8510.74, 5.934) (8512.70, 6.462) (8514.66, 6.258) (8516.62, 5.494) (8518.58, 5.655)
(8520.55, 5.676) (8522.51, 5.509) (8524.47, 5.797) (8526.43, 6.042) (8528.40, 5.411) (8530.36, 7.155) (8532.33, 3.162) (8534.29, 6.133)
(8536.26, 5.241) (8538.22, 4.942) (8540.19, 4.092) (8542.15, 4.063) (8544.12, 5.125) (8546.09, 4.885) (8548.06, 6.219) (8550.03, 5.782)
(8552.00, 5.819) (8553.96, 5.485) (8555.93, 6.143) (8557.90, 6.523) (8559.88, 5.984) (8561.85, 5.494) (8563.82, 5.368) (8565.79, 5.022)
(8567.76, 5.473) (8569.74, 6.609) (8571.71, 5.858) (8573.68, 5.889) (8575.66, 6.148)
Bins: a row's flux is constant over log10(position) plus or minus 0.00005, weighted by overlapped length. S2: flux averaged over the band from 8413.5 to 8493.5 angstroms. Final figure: 6.03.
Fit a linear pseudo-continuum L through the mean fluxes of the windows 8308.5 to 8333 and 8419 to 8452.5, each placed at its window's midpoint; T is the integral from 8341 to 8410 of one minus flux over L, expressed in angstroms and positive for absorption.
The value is -1.73 angstroms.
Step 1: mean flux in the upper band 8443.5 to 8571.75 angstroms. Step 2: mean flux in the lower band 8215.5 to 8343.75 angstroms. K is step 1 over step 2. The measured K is 0.9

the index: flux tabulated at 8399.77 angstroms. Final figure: 6.473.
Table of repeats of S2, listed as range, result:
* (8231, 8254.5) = 6.25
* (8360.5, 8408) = 6.06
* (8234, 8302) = 6.24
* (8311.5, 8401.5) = 5.98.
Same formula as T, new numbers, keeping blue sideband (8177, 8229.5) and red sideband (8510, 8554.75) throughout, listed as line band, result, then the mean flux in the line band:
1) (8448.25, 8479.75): -2.59 angstroms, 6.1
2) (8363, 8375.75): -0.60 angstroms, 6.13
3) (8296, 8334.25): 0.38 angstroms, 5.91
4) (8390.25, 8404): -0.88 angstroms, 6.16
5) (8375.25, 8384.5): -0.07 angstroms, 5.87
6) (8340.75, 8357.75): -0.14 angstroms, 5.94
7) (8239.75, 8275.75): -1.26 angstroms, 6.31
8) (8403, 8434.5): -2.19 angstroms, 6.14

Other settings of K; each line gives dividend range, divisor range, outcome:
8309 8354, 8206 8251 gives 0.94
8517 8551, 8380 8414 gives 0.87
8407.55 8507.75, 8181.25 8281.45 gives 0.95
